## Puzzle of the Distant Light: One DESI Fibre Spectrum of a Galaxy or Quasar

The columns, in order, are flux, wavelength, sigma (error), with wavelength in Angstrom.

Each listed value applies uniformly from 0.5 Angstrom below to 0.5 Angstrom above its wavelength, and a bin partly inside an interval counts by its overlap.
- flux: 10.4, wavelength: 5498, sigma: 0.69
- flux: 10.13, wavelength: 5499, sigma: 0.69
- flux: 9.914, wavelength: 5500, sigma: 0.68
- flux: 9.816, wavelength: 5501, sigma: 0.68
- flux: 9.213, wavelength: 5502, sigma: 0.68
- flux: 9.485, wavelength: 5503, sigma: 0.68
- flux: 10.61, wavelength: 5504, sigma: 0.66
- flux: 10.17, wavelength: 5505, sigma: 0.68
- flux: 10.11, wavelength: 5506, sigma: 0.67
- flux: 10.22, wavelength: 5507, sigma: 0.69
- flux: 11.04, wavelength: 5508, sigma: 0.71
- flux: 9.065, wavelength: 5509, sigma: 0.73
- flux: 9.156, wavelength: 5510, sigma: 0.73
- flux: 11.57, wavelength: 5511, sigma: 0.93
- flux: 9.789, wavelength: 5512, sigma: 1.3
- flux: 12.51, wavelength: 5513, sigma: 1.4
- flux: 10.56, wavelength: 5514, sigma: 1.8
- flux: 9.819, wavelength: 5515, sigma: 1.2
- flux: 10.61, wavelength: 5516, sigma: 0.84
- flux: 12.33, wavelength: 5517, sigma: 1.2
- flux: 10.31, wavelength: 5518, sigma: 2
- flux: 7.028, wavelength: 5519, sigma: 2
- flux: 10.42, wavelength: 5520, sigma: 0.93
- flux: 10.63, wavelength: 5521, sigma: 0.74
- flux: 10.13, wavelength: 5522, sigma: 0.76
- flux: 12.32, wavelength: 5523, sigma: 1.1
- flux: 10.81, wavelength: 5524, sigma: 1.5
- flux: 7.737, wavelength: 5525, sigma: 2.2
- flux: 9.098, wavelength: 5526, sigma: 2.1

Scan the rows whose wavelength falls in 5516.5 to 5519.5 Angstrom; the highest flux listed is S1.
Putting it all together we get 12.33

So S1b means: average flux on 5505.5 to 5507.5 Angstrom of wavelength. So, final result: 10.2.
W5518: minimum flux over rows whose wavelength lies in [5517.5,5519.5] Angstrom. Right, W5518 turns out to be 7.028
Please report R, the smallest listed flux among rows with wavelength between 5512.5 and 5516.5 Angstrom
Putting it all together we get 9.819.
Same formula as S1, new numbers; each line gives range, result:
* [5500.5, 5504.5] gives 10.61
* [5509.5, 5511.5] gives 11.57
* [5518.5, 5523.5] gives 12.32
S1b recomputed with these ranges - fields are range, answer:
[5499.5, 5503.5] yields 9.61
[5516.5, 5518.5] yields 11.3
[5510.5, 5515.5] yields 10.8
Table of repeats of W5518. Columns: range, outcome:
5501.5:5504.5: 9.213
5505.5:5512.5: 9.065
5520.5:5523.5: 10.13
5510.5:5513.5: 9.789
